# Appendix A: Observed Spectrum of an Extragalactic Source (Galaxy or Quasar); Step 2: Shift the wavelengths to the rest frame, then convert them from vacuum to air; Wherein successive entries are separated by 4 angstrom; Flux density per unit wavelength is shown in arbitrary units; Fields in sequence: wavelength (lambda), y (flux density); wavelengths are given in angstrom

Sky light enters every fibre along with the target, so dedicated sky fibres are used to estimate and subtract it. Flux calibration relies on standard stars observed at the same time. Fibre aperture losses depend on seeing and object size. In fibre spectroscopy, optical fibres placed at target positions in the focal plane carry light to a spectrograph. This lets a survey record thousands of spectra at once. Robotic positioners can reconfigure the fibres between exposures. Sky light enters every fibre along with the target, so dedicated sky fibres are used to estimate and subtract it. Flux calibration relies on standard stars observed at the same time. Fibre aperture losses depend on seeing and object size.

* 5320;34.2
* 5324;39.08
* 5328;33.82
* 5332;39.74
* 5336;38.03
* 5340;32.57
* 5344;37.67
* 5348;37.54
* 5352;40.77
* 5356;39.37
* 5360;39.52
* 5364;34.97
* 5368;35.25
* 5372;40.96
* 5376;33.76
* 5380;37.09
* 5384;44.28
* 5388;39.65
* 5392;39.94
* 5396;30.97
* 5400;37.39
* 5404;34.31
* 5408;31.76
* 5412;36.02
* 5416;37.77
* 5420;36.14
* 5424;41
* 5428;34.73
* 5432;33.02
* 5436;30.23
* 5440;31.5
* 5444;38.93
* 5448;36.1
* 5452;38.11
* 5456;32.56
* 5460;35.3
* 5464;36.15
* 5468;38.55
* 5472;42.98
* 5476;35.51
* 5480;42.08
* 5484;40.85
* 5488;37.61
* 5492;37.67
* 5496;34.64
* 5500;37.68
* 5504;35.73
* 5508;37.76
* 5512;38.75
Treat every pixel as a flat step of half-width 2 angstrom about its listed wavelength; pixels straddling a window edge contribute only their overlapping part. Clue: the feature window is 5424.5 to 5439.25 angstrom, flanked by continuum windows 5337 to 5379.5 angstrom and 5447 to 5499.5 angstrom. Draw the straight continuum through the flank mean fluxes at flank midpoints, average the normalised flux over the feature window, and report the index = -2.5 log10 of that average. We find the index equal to 0.12 mag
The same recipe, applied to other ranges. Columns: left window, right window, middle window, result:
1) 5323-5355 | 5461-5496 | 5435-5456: 0.10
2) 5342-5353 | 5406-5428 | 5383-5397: -0.05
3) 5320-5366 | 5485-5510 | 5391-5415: 0.07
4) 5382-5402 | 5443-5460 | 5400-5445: 0.07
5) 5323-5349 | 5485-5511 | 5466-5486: -0.08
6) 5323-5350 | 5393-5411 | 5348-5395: -0.09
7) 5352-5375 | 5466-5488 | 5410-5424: 0.05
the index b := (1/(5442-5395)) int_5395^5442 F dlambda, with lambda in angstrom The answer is 34.6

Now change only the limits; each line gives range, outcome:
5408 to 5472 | 35.8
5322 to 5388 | 37.8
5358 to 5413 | 36.9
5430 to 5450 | 34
